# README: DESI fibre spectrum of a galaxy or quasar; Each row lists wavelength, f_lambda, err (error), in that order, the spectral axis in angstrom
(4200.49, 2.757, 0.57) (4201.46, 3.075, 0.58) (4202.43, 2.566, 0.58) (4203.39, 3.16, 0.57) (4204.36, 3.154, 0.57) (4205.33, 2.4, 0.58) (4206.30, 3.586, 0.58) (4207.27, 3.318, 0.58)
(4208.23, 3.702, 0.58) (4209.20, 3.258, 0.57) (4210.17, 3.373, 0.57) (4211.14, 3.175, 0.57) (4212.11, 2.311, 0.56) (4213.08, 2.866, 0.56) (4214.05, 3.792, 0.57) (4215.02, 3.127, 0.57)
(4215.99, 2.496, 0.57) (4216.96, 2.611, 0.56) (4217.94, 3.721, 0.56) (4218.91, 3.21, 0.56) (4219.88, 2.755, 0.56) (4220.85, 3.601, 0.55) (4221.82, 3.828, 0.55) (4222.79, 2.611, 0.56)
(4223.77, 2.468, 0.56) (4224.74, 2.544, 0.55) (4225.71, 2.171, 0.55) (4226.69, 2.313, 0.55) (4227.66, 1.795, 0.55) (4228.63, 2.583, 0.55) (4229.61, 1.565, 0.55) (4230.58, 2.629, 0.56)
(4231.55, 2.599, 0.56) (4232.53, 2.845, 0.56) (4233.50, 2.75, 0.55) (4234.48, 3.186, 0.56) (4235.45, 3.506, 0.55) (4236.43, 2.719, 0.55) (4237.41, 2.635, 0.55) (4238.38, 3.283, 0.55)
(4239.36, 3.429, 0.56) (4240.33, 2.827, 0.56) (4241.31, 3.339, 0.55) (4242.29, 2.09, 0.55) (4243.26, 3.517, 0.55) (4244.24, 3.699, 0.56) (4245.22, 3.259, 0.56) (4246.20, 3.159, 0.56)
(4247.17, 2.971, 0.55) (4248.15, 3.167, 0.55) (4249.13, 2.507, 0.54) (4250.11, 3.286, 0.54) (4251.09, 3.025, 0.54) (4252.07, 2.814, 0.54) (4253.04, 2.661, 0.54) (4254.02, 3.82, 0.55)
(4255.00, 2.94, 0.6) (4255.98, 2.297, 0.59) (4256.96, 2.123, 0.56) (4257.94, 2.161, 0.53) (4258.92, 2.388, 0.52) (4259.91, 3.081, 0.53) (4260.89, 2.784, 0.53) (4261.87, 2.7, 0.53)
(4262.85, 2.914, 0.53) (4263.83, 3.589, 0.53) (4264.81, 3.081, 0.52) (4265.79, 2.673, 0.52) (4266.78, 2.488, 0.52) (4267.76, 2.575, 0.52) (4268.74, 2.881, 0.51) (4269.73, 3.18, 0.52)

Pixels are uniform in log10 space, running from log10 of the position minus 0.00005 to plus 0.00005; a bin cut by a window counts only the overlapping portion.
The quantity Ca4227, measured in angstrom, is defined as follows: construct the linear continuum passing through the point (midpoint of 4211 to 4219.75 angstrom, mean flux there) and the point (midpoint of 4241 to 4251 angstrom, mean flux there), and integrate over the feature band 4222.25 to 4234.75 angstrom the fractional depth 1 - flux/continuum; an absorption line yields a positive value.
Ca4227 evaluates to 2.4 angstrom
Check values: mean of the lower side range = 3.02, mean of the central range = 2.46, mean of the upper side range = 3.09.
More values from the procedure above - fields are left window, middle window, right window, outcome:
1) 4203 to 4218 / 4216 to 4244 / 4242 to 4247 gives 2.9 angstrom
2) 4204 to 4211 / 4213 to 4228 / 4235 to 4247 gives 1.5 angstrom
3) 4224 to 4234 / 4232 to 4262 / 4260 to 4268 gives -3.6 angstrom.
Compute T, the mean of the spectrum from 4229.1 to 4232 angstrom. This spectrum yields 2.26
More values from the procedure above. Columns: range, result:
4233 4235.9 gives 3.15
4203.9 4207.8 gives 3.13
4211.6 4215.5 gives 3.03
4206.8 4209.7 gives 3.43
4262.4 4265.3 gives 3.2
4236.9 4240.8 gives 3.05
